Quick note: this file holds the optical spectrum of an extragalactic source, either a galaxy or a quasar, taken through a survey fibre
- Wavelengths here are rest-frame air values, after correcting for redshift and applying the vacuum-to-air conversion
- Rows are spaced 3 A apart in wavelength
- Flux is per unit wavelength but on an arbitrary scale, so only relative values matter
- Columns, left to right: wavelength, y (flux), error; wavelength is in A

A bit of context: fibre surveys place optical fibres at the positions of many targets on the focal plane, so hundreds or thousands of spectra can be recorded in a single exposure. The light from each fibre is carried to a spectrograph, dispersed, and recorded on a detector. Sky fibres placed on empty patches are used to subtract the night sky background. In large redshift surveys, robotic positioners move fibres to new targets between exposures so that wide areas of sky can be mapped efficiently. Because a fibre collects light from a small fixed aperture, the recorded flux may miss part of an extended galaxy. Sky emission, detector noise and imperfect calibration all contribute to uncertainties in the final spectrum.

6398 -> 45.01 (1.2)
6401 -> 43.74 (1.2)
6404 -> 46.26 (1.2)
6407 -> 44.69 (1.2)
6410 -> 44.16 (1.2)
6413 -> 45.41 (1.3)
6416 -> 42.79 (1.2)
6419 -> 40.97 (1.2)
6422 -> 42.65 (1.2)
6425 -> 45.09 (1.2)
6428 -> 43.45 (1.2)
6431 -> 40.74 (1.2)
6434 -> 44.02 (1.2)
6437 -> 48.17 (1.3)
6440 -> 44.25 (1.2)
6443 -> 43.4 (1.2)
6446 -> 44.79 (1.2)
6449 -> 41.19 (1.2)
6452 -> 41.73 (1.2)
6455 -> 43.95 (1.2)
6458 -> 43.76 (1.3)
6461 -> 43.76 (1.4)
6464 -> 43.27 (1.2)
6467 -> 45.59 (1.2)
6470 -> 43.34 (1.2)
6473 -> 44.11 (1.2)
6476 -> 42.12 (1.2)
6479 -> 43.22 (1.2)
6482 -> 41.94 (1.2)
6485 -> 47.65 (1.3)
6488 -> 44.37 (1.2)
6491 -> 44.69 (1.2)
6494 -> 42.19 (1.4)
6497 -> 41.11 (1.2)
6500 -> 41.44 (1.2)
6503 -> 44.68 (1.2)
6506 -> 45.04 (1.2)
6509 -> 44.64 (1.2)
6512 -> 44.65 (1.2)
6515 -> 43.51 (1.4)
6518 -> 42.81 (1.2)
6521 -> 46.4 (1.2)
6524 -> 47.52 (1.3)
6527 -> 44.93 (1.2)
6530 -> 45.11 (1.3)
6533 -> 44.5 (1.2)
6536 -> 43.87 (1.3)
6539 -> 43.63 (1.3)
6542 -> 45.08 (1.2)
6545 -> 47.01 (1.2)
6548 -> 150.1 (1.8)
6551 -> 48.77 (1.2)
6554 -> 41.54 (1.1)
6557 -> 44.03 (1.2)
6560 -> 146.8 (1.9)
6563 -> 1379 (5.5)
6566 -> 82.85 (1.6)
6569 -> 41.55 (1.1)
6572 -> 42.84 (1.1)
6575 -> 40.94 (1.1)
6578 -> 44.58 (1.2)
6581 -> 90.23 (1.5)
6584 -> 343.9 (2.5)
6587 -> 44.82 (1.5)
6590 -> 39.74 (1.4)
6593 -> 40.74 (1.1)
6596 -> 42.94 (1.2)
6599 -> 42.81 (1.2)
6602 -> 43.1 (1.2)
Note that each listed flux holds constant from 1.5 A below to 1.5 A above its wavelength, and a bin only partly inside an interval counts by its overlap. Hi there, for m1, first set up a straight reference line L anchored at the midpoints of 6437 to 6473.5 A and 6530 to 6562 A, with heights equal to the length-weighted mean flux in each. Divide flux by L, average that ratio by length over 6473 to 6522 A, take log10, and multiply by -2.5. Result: 0.38 mag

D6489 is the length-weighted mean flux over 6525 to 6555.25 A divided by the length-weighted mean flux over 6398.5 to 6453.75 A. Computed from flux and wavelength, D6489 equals 1.3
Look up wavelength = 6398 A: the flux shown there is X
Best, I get 45.01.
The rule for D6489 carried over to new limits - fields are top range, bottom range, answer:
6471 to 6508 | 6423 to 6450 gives 0.99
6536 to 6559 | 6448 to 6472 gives 1.40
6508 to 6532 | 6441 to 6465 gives 1.04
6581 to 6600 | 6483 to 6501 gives 2.15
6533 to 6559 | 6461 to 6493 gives 1.34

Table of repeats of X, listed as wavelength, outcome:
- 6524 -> 47.52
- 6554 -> 41.54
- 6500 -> 41.44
